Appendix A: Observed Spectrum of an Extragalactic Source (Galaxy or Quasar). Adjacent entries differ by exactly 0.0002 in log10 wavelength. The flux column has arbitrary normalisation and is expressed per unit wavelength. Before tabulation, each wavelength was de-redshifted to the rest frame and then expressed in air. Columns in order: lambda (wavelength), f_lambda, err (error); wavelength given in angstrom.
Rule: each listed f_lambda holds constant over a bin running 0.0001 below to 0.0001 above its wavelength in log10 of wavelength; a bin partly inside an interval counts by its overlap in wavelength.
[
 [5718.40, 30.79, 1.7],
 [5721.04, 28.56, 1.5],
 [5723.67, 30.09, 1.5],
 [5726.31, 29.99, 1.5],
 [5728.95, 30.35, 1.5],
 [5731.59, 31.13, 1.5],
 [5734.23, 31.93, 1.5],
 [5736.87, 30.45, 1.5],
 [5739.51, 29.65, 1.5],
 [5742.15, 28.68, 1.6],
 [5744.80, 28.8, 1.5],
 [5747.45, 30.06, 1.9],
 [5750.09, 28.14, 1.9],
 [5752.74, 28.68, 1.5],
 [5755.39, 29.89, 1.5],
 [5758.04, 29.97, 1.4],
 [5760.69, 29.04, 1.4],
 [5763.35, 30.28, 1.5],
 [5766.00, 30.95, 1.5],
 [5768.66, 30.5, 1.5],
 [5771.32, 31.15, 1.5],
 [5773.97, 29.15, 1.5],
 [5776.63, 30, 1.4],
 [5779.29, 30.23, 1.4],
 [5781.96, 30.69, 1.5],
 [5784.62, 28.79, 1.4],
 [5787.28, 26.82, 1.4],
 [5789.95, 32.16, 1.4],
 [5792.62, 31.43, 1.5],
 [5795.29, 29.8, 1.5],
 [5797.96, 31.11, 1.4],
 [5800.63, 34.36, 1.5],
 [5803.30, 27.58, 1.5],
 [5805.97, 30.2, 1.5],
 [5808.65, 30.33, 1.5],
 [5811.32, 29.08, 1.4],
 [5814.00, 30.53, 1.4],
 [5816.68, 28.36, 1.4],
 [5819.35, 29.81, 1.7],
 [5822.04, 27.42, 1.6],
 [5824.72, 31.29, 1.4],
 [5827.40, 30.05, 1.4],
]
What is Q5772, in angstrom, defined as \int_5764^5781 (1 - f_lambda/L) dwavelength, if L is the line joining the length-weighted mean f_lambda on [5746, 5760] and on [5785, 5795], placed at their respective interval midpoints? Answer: -0.4 angstrom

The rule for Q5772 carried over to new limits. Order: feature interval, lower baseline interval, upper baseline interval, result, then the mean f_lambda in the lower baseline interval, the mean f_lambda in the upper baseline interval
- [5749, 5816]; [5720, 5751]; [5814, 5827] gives -0.9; 29.9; 29.4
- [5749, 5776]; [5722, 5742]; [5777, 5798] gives 0.4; 30.4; 30.1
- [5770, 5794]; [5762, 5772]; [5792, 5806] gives 0.5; 30.7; 30.8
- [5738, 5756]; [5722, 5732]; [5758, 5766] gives 0.6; 30.3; 29.9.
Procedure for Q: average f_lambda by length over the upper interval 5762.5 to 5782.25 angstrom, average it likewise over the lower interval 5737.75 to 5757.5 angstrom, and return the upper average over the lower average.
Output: 1.04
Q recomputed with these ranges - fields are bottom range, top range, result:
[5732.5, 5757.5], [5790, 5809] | 1.04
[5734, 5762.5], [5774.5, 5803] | 1.03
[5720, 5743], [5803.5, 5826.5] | 0.98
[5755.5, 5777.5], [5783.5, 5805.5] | 1.00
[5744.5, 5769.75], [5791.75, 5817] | 1.02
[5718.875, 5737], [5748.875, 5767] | 0.97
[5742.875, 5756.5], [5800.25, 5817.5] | 1.03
